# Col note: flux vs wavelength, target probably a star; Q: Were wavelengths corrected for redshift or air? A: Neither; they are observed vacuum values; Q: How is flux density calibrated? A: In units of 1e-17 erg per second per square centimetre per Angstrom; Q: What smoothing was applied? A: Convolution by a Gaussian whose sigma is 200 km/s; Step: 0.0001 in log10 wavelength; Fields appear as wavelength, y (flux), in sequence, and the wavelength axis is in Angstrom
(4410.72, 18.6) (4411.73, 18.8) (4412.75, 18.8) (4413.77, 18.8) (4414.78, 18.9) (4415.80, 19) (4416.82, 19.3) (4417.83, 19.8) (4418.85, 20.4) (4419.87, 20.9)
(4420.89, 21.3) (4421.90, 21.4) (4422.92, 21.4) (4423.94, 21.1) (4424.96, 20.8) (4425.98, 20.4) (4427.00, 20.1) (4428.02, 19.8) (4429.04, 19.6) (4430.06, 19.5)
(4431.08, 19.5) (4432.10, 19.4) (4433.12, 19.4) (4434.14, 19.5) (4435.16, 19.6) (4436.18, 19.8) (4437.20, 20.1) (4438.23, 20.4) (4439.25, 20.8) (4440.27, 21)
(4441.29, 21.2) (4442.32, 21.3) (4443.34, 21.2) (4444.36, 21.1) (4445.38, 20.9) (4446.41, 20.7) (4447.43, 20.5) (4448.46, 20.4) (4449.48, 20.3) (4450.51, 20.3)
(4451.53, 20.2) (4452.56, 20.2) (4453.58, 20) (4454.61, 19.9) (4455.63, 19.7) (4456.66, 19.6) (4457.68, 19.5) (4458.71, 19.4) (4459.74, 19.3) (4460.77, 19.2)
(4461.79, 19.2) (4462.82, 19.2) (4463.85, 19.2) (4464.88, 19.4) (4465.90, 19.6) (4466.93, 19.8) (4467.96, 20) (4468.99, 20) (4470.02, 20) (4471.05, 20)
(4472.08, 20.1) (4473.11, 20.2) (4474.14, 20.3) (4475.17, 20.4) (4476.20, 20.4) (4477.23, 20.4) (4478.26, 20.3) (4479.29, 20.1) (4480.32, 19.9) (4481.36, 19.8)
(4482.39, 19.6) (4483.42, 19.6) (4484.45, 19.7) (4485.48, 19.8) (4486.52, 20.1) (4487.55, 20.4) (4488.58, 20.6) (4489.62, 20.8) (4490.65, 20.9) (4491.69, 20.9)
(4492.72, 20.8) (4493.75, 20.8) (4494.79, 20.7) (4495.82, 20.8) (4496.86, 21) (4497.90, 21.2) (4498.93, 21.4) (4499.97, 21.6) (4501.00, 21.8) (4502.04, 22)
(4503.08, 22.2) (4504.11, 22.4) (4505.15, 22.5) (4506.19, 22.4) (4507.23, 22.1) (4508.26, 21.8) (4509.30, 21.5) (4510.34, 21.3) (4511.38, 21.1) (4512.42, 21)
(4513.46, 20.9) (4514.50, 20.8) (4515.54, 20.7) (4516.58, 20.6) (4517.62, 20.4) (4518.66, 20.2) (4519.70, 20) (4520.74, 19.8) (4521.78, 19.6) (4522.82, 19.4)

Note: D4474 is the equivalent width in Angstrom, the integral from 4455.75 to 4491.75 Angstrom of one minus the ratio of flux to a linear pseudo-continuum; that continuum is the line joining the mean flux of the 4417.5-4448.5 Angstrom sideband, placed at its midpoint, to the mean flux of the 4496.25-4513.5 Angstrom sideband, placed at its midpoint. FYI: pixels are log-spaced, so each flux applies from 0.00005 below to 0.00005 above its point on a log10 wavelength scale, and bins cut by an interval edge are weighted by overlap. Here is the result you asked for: 2.1 Angstrom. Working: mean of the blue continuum 20.4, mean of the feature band 19.9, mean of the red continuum 21.7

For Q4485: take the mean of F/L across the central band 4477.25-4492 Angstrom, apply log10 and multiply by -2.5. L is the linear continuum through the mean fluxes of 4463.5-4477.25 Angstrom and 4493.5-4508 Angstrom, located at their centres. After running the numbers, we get 0.03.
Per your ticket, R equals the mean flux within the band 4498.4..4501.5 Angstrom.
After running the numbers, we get 21.7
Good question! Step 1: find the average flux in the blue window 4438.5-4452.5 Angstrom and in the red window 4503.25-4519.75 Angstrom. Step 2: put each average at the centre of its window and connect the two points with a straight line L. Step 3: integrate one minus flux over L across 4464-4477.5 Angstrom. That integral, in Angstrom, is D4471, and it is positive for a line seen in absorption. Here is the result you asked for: 0.6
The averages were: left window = 20.7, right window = 21.3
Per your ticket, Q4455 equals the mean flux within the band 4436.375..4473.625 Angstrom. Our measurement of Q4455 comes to 20.1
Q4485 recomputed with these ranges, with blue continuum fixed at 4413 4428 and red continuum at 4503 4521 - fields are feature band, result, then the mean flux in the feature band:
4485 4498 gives 0.017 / 20.6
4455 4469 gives 0.063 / 19.5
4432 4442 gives 0.012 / 20.2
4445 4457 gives 0.017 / 20.2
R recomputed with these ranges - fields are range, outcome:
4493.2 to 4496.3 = 20.8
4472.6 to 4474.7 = 20.3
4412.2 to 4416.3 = 18.9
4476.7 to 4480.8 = 20.2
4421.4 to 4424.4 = 21.3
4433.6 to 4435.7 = 19.6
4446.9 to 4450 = 20.4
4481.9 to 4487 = 19.8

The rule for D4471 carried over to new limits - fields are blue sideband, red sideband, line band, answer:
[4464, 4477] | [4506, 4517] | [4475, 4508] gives -0.3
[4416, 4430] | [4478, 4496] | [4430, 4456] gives 0.1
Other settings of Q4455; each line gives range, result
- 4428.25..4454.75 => 20.3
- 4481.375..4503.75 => 20.8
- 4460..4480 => 19.9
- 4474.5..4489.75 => 20.1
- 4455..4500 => 20.1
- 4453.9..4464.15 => 19.4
